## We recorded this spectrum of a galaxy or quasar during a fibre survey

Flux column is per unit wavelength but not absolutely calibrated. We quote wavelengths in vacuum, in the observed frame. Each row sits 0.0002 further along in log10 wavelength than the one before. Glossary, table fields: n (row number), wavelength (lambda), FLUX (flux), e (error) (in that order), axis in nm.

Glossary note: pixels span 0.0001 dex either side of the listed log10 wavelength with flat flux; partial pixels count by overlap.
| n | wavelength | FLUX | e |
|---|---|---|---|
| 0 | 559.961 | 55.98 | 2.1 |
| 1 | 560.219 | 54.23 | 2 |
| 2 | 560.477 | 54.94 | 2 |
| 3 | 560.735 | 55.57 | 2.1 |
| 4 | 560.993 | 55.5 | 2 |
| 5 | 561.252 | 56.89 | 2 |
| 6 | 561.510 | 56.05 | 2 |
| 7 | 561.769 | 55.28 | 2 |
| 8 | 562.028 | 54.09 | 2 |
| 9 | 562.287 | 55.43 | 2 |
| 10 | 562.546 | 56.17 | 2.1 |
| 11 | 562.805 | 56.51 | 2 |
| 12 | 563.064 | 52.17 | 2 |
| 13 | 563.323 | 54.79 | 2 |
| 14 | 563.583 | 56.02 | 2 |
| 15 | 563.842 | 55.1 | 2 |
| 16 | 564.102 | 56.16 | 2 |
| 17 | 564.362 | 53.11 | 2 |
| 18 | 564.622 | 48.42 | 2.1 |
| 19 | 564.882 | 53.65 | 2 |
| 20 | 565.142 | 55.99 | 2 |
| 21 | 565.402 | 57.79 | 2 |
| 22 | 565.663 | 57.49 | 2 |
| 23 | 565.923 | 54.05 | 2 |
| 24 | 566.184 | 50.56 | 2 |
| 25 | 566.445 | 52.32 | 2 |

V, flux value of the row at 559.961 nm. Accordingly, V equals 55.98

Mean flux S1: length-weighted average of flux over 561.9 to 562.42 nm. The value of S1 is 54.8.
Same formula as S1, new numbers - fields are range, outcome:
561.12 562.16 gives 55.5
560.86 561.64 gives 56.1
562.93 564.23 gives 54.9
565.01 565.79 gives 57.1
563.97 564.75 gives 52.5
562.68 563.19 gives 54.4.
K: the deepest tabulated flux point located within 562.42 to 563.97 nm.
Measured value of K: 52.17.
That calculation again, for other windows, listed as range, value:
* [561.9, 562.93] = 54.09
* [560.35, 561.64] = 54.94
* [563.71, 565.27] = 48.42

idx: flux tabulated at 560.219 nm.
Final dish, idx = 54.23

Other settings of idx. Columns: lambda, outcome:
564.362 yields 53.11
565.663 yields 57.49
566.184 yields 50.56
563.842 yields 55.1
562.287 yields 55.43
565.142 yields 55.99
